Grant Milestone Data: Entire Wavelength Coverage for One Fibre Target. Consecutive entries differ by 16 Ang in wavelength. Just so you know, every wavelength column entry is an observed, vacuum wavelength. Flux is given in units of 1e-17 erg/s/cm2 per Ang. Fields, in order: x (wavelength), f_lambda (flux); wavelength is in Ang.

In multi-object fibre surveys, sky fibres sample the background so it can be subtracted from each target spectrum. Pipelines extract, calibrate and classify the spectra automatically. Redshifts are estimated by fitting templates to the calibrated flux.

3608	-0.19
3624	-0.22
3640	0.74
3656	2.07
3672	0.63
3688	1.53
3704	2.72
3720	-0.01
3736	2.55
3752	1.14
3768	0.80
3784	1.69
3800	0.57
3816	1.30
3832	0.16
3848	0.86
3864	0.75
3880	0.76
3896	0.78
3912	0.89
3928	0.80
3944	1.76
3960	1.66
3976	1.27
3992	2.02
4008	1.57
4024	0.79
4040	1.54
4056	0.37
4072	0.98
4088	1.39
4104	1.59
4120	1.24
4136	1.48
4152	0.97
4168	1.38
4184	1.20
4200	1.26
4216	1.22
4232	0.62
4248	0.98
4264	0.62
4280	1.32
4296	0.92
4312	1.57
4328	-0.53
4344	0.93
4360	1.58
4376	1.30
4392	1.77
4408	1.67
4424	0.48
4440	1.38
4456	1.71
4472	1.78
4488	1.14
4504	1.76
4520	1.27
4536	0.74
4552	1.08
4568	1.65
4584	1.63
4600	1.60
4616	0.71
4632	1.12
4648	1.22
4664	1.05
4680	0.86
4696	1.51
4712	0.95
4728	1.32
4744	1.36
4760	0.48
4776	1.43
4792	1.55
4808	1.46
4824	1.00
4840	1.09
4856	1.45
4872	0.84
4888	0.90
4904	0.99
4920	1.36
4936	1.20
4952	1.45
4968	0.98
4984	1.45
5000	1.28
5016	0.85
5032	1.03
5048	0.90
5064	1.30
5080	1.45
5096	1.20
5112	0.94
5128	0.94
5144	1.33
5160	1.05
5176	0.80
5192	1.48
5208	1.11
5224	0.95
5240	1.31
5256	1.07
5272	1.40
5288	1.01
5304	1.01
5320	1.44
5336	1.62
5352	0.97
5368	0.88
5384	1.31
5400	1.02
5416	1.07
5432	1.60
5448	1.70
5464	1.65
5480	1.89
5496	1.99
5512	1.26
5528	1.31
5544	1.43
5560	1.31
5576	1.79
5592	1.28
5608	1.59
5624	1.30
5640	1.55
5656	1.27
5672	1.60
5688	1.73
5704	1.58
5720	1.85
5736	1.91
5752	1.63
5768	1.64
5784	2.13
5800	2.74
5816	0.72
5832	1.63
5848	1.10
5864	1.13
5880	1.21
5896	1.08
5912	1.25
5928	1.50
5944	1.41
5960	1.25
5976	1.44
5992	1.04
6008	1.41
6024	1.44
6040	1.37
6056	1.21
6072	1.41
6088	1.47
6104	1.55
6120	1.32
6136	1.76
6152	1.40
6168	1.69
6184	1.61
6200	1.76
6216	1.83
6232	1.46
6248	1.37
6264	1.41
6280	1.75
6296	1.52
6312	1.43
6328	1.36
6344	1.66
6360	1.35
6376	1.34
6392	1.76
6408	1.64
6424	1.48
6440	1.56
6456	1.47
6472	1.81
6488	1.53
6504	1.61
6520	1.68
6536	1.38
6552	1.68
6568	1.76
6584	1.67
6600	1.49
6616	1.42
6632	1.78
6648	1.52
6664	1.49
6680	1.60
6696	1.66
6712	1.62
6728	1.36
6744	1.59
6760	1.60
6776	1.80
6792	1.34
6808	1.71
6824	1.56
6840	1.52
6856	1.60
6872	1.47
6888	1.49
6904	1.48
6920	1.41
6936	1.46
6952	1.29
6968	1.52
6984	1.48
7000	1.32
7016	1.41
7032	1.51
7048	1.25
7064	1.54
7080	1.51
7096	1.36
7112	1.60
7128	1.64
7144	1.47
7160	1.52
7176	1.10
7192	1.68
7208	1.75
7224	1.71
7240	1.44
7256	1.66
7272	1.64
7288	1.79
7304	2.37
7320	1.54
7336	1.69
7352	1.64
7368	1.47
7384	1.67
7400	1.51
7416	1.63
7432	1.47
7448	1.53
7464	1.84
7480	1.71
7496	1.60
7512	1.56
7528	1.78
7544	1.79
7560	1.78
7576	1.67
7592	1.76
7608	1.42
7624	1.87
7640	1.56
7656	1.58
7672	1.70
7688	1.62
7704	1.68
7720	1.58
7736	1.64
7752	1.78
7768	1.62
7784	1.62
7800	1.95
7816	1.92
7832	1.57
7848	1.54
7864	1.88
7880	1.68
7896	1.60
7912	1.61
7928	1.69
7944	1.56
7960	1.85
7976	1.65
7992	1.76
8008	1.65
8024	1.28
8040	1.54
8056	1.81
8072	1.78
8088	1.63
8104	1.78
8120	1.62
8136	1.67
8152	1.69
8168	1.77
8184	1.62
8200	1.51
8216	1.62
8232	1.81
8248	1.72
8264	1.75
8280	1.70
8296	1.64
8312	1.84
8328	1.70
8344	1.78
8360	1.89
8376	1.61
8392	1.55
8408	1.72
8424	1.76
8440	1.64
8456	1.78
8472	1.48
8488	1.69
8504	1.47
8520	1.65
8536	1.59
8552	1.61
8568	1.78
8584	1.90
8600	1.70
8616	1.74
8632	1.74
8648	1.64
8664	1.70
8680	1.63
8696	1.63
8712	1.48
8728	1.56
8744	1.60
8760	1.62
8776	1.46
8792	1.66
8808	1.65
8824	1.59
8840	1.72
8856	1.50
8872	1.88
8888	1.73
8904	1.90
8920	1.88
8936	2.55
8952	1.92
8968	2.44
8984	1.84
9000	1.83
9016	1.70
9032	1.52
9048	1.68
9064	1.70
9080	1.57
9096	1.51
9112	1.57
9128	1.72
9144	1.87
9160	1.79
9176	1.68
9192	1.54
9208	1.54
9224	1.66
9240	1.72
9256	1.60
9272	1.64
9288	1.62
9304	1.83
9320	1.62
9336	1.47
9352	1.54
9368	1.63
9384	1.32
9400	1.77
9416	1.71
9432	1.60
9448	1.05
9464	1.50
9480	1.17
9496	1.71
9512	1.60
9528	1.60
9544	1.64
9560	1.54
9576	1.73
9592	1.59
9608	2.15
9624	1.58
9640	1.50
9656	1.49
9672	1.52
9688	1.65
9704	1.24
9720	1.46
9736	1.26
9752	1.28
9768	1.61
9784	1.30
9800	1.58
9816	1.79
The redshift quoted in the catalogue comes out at 0.362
